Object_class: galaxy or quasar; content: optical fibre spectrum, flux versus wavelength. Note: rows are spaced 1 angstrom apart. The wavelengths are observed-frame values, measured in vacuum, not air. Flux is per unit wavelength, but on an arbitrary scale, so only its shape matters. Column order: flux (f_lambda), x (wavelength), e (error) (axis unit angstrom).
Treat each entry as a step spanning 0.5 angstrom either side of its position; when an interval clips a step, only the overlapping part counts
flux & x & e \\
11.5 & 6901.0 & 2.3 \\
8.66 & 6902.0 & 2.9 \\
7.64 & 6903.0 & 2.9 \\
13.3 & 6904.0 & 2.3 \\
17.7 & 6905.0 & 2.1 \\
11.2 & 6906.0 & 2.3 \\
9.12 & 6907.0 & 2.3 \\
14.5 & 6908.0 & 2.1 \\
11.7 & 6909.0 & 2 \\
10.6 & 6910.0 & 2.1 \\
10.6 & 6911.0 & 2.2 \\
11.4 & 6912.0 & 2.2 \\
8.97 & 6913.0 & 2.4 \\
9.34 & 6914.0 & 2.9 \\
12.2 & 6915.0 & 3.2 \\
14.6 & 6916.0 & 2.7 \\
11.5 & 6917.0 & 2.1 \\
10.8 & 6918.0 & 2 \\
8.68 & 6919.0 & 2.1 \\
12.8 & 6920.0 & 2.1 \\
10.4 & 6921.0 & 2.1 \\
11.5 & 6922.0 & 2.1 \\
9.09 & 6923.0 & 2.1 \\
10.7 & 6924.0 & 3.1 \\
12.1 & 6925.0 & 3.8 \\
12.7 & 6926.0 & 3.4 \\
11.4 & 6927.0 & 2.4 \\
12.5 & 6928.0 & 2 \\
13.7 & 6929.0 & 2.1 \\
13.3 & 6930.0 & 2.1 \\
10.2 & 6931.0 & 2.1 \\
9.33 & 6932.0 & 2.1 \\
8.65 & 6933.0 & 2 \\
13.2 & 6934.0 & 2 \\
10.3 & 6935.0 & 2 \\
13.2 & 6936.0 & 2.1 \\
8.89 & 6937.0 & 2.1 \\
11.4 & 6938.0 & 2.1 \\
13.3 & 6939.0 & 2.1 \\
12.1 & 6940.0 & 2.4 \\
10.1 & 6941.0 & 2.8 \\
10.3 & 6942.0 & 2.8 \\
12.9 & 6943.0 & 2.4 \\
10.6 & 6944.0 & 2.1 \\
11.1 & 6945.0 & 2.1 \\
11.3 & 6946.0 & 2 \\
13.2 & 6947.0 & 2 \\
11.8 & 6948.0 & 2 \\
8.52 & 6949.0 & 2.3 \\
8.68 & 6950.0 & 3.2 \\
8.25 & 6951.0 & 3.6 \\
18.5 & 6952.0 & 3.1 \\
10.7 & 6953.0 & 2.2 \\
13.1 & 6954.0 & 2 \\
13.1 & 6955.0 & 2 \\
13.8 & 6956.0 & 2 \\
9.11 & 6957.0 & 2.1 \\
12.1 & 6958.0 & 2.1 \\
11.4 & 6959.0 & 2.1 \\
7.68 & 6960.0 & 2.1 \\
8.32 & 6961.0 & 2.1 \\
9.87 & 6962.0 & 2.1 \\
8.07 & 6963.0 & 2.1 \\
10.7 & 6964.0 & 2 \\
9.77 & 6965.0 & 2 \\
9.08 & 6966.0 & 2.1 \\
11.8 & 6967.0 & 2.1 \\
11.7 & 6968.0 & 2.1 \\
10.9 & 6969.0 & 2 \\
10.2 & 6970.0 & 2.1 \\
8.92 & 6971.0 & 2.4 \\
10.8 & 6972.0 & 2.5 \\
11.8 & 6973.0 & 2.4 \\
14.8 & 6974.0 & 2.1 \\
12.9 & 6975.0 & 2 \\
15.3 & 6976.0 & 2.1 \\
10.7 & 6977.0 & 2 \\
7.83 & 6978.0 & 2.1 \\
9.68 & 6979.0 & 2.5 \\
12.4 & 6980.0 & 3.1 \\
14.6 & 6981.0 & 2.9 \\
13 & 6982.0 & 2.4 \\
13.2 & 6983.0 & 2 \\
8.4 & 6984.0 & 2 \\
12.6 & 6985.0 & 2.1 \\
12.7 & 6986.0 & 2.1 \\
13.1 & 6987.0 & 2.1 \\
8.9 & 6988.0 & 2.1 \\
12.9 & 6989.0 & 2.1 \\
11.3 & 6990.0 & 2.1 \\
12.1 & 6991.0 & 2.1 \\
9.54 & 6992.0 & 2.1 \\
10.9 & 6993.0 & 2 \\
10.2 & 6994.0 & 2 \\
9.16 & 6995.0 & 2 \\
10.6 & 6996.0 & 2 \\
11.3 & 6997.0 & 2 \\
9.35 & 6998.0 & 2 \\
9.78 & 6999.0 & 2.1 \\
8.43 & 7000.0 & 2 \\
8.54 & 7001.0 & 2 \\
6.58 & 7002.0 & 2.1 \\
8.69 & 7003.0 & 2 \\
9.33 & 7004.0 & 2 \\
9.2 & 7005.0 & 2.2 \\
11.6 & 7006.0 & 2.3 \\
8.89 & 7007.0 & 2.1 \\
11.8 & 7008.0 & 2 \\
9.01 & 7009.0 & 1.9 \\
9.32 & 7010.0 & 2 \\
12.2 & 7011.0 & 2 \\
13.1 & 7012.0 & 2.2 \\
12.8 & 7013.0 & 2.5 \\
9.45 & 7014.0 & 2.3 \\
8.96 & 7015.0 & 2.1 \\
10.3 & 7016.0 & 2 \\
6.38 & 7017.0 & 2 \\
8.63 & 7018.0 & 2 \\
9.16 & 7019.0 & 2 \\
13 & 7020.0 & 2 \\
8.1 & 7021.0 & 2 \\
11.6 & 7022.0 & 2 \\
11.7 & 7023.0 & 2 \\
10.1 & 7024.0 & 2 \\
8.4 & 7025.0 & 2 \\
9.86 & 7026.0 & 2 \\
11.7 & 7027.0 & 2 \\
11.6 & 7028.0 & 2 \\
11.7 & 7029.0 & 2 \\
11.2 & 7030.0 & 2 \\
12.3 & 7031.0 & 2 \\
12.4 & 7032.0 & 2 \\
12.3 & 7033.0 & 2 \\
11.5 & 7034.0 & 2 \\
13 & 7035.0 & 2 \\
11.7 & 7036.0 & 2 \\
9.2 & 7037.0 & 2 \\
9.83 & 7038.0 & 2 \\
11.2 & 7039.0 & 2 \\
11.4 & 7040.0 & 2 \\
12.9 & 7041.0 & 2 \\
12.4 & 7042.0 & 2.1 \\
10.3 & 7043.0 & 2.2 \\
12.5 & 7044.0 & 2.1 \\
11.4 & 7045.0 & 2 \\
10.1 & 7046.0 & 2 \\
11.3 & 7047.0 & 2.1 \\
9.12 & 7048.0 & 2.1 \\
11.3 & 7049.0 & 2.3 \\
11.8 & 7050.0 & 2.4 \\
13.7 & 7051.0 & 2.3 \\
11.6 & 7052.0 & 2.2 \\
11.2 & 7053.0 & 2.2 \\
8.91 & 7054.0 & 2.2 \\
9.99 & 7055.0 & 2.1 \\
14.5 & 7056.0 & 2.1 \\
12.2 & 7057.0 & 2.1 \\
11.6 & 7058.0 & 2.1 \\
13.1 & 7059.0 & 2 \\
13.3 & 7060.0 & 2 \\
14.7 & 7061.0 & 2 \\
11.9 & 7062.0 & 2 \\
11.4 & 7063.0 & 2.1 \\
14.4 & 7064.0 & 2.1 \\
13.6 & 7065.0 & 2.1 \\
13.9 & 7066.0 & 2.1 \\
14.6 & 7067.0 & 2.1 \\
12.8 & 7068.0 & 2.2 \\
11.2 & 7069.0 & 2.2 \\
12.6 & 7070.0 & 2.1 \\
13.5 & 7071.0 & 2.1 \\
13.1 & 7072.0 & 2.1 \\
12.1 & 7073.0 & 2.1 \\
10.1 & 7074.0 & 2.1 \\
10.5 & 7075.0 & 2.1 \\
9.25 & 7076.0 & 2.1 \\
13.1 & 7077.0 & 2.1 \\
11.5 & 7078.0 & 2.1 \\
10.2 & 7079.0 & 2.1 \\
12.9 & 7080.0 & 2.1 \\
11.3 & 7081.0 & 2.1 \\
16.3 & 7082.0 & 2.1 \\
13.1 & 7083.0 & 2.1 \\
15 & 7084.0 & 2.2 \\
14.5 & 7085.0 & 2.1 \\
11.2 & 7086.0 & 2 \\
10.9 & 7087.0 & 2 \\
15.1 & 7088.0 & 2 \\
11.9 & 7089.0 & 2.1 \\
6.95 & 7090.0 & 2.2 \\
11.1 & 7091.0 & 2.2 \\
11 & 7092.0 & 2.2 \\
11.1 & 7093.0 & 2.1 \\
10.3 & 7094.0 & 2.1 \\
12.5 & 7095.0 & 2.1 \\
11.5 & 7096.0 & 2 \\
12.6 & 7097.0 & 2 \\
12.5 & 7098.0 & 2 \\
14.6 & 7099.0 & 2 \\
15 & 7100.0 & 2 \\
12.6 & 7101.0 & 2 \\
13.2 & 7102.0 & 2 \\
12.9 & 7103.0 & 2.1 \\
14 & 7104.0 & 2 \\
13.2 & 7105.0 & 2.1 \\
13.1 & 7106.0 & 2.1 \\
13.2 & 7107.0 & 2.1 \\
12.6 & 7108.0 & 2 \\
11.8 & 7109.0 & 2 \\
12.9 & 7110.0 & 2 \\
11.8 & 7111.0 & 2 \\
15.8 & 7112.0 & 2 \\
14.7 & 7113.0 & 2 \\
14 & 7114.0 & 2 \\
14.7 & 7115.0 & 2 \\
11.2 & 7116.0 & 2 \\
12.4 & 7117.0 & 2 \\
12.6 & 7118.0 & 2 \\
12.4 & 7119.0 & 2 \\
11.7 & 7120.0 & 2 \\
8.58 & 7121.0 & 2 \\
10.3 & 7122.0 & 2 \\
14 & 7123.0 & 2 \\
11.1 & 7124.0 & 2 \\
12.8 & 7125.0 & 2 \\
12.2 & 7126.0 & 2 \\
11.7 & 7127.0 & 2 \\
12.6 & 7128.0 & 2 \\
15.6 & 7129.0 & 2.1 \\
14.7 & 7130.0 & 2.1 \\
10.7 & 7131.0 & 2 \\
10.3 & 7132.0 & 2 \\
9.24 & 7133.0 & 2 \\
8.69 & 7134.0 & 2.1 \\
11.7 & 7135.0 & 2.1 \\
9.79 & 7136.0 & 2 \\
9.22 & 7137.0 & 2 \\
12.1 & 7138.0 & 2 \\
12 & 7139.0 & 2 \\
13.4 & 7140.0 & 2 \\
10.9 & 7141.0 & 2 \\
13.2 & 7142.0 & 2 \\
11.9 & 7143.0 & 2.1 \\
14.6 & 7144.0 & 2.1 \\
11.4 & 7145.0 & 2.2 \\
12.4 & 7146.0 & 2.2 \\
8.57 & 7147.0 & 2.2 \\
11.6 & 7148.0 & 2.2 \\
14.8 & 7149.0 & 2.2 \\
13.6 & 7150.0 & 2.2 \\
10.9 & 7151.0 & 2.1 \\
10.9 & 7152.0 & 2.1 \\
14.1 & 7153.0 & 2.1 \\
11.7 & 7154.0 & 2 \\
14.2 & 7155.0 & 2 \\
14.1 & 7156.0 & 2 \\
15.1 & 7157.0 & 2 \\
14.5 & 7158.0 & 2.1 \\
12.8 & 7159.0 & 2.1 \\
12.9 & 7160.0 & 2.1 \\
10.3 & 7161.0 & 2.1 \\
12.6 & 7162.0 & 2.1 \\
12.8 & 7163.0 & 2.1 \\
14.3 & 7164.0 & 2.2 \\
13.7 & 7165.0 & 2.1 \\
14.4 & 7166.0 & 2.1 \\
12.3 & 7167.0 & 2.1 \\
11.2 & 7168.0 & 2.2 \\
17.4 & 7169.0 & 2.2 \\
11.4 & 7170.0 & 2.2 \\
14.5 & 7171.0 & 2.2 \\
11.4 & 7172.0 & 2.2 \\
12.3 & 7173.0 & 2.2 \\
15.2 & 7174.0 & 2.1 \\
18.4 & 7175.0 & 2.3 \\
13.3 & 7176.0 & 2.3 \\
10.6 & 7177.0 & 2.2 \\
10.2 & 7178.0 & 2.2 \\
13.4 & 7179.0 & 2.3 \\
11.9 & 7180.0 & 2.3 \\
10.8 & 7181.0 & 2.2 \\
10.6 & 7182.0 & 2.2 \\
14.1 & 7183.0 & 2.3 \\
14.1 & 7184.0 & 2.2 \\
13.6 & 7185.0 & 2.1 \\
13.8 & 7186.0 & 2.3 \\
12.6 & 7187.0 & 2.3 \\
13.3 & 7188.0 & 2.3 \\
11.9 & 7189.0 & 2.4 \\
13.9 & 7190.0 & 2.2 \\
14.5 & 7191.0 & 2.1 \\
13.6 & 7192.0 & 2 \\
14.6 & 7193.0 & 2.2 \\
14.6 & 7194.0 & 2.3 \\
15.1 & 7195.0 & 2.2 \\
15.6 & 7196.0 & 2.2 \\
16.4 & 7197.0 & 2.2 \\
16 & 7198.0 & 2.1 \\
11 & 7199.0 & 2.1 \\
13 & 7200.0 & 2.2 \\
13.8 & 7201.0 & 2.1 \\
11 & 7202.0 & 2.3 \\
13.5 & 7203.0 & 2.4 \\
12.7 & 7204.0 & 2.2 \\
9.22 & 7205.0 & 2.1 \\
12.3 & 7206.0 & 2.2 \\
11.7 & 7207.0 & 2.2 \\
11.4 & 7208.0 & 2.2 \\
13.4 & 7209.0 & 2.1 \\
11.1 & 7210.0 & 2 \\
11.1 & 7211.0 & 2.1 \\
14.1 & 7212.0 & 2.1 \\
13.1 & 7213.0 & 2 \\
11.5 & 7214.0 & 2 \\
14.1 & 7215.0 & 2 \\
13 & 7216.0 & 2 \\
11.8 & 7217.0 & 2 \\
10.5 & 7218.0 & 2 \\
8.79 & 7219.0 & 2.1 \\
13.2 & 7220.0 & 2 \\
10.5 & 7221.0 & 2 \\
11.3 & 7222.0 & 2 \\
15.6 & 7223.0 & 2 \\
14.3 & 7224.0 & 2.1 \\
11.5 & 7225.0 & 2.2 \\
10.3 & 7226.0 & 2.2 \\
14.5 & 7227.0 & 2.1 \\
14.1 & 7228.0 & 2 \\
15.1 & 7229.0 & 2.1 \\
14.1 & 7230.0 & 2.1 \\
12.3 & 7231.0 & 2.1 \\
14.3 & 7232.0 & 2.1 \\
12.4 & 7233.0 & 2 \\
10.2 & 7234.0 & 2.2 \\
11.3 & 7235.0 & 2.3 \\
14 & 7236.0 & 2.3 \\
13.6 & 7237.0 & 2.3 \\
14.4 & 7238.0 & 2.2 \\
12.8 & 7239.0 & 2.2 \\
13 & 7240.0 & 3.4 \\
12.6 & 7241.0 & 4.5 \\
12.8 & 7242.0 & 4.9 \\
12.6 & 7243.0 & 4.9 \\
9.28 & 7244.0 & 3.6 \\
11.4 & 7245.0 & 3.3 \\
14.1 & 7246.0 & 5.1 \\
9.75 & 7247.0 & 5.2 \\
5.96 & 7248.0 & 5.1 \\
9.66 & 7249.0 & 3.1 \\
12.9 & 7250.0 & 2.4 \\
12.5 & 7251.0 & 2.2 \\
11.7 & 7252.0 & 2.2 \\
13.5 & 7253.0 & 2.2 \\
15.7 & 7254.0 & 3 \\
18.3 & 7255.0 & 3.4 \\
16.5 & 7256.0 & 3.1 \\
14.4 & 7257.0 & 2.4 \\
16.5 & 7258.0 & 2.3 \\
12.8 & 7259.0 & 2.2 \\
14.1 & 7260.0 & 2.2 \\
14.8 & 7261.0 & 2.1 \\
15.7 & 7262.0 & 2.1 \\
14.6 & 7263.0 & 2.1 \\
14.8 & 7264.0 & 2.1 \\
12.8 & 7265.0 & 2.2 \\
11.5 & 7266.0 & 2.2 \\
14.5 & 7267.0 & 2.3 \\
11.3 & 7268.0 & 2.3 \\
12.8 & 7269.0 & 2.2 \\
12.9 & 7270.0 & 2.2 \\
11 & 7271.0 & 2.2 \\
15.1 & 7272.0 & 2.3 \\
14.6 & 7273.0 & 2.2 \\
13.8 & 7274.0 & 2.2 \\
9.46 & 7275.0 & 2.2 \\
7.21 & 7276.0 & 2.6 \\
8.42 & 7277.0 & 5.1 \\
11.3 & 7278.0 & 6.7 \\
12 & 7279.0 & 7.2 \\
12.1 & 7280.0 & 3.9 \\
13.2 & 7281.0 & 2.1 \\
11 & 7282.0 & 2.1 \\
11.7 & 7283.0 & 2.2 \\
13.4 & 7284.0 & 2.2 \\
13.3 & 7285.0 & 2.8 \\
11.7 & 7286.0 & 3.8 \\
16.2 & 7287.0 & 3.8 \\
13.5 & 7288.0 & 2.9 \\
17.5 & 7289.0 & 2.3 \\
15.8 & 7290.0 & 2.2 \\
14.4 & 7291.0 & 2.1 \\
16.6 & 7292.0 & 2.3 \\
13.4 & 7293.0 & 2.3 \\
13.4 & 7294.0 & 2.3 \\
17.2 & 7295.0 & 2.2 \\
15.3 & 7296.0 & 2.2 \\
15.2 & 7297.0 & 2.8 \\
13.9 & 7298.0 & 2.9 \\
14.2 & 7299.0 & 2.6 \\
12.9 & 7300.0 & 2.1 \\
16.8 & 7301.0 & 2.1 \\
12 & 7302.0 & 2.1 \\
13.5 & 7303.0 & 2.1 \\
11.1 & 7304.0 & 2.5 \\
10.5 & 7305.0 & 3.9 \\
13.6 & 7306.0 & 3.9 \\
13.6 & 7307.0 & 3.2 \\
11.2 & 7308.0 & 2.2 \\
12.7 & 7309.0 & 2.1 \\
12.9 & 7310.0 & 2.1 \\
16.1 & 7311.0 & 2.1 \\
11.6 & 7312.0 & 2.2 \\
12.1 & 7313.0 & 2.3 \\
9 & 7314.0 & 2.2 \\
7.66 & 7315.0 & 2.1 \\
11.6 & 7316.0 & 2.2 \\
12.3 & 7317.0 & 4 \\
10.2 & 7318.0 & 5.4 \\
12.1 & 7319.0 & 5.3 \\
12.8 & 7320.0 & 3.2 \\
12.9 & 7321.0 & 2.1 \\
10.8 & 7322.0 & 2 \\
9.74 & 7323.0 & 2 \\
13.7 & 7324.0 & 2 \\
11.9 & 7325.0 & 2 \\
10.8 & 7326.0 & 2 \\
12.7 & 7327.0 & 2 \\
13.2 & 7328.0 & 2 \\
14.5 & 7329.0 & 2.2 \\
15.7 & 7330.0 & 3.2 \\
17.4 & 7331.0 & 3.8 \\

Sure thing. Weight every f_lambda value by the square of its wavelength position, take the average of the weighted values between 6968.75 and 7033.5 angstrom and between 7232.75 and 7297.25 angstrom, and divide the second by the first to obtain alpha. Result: 1.3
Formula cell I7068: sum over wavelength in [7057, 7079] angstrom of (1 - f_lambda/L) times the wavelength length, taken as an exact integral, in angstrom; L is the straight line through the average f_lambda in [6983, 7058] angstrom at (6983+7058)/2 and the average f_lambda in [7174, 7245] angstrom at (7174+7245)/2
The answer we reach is -2.2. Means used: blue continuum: 10.8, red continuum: 12.9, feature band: 12.4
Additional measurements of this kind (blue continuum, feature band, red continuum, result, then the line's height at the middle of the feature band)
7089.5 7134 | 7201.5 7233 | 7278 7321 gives 0.8 angstrom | 12.8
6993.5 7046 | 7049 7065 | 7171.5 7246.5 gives -1.9 angstrom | 11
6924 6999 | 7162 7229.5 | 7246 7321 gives -2.5 angstrom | 12.5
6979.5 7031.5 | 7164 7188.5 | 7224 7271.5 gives -1.6 angstrom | 12.3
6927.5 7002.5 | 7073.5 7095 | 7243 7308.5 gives 0.1 angstrom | 11.9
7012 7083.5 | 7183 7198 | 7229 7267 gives -1.8 angstrom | 12.7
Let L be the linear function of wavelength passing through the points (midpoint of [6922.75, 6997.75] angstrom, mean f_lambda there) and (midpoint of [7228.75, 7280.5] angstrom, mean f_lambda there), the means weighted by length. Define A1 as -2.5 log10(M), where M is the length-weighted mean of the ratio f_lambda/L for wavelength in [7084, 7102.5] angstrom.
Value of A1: -0.03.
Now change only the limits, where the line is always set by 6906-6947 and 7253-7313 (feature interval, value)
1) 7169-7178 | -0.049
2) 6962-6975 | 0.078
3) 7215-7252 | 0.082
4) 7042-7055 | 0.089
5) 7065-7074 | -0.057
